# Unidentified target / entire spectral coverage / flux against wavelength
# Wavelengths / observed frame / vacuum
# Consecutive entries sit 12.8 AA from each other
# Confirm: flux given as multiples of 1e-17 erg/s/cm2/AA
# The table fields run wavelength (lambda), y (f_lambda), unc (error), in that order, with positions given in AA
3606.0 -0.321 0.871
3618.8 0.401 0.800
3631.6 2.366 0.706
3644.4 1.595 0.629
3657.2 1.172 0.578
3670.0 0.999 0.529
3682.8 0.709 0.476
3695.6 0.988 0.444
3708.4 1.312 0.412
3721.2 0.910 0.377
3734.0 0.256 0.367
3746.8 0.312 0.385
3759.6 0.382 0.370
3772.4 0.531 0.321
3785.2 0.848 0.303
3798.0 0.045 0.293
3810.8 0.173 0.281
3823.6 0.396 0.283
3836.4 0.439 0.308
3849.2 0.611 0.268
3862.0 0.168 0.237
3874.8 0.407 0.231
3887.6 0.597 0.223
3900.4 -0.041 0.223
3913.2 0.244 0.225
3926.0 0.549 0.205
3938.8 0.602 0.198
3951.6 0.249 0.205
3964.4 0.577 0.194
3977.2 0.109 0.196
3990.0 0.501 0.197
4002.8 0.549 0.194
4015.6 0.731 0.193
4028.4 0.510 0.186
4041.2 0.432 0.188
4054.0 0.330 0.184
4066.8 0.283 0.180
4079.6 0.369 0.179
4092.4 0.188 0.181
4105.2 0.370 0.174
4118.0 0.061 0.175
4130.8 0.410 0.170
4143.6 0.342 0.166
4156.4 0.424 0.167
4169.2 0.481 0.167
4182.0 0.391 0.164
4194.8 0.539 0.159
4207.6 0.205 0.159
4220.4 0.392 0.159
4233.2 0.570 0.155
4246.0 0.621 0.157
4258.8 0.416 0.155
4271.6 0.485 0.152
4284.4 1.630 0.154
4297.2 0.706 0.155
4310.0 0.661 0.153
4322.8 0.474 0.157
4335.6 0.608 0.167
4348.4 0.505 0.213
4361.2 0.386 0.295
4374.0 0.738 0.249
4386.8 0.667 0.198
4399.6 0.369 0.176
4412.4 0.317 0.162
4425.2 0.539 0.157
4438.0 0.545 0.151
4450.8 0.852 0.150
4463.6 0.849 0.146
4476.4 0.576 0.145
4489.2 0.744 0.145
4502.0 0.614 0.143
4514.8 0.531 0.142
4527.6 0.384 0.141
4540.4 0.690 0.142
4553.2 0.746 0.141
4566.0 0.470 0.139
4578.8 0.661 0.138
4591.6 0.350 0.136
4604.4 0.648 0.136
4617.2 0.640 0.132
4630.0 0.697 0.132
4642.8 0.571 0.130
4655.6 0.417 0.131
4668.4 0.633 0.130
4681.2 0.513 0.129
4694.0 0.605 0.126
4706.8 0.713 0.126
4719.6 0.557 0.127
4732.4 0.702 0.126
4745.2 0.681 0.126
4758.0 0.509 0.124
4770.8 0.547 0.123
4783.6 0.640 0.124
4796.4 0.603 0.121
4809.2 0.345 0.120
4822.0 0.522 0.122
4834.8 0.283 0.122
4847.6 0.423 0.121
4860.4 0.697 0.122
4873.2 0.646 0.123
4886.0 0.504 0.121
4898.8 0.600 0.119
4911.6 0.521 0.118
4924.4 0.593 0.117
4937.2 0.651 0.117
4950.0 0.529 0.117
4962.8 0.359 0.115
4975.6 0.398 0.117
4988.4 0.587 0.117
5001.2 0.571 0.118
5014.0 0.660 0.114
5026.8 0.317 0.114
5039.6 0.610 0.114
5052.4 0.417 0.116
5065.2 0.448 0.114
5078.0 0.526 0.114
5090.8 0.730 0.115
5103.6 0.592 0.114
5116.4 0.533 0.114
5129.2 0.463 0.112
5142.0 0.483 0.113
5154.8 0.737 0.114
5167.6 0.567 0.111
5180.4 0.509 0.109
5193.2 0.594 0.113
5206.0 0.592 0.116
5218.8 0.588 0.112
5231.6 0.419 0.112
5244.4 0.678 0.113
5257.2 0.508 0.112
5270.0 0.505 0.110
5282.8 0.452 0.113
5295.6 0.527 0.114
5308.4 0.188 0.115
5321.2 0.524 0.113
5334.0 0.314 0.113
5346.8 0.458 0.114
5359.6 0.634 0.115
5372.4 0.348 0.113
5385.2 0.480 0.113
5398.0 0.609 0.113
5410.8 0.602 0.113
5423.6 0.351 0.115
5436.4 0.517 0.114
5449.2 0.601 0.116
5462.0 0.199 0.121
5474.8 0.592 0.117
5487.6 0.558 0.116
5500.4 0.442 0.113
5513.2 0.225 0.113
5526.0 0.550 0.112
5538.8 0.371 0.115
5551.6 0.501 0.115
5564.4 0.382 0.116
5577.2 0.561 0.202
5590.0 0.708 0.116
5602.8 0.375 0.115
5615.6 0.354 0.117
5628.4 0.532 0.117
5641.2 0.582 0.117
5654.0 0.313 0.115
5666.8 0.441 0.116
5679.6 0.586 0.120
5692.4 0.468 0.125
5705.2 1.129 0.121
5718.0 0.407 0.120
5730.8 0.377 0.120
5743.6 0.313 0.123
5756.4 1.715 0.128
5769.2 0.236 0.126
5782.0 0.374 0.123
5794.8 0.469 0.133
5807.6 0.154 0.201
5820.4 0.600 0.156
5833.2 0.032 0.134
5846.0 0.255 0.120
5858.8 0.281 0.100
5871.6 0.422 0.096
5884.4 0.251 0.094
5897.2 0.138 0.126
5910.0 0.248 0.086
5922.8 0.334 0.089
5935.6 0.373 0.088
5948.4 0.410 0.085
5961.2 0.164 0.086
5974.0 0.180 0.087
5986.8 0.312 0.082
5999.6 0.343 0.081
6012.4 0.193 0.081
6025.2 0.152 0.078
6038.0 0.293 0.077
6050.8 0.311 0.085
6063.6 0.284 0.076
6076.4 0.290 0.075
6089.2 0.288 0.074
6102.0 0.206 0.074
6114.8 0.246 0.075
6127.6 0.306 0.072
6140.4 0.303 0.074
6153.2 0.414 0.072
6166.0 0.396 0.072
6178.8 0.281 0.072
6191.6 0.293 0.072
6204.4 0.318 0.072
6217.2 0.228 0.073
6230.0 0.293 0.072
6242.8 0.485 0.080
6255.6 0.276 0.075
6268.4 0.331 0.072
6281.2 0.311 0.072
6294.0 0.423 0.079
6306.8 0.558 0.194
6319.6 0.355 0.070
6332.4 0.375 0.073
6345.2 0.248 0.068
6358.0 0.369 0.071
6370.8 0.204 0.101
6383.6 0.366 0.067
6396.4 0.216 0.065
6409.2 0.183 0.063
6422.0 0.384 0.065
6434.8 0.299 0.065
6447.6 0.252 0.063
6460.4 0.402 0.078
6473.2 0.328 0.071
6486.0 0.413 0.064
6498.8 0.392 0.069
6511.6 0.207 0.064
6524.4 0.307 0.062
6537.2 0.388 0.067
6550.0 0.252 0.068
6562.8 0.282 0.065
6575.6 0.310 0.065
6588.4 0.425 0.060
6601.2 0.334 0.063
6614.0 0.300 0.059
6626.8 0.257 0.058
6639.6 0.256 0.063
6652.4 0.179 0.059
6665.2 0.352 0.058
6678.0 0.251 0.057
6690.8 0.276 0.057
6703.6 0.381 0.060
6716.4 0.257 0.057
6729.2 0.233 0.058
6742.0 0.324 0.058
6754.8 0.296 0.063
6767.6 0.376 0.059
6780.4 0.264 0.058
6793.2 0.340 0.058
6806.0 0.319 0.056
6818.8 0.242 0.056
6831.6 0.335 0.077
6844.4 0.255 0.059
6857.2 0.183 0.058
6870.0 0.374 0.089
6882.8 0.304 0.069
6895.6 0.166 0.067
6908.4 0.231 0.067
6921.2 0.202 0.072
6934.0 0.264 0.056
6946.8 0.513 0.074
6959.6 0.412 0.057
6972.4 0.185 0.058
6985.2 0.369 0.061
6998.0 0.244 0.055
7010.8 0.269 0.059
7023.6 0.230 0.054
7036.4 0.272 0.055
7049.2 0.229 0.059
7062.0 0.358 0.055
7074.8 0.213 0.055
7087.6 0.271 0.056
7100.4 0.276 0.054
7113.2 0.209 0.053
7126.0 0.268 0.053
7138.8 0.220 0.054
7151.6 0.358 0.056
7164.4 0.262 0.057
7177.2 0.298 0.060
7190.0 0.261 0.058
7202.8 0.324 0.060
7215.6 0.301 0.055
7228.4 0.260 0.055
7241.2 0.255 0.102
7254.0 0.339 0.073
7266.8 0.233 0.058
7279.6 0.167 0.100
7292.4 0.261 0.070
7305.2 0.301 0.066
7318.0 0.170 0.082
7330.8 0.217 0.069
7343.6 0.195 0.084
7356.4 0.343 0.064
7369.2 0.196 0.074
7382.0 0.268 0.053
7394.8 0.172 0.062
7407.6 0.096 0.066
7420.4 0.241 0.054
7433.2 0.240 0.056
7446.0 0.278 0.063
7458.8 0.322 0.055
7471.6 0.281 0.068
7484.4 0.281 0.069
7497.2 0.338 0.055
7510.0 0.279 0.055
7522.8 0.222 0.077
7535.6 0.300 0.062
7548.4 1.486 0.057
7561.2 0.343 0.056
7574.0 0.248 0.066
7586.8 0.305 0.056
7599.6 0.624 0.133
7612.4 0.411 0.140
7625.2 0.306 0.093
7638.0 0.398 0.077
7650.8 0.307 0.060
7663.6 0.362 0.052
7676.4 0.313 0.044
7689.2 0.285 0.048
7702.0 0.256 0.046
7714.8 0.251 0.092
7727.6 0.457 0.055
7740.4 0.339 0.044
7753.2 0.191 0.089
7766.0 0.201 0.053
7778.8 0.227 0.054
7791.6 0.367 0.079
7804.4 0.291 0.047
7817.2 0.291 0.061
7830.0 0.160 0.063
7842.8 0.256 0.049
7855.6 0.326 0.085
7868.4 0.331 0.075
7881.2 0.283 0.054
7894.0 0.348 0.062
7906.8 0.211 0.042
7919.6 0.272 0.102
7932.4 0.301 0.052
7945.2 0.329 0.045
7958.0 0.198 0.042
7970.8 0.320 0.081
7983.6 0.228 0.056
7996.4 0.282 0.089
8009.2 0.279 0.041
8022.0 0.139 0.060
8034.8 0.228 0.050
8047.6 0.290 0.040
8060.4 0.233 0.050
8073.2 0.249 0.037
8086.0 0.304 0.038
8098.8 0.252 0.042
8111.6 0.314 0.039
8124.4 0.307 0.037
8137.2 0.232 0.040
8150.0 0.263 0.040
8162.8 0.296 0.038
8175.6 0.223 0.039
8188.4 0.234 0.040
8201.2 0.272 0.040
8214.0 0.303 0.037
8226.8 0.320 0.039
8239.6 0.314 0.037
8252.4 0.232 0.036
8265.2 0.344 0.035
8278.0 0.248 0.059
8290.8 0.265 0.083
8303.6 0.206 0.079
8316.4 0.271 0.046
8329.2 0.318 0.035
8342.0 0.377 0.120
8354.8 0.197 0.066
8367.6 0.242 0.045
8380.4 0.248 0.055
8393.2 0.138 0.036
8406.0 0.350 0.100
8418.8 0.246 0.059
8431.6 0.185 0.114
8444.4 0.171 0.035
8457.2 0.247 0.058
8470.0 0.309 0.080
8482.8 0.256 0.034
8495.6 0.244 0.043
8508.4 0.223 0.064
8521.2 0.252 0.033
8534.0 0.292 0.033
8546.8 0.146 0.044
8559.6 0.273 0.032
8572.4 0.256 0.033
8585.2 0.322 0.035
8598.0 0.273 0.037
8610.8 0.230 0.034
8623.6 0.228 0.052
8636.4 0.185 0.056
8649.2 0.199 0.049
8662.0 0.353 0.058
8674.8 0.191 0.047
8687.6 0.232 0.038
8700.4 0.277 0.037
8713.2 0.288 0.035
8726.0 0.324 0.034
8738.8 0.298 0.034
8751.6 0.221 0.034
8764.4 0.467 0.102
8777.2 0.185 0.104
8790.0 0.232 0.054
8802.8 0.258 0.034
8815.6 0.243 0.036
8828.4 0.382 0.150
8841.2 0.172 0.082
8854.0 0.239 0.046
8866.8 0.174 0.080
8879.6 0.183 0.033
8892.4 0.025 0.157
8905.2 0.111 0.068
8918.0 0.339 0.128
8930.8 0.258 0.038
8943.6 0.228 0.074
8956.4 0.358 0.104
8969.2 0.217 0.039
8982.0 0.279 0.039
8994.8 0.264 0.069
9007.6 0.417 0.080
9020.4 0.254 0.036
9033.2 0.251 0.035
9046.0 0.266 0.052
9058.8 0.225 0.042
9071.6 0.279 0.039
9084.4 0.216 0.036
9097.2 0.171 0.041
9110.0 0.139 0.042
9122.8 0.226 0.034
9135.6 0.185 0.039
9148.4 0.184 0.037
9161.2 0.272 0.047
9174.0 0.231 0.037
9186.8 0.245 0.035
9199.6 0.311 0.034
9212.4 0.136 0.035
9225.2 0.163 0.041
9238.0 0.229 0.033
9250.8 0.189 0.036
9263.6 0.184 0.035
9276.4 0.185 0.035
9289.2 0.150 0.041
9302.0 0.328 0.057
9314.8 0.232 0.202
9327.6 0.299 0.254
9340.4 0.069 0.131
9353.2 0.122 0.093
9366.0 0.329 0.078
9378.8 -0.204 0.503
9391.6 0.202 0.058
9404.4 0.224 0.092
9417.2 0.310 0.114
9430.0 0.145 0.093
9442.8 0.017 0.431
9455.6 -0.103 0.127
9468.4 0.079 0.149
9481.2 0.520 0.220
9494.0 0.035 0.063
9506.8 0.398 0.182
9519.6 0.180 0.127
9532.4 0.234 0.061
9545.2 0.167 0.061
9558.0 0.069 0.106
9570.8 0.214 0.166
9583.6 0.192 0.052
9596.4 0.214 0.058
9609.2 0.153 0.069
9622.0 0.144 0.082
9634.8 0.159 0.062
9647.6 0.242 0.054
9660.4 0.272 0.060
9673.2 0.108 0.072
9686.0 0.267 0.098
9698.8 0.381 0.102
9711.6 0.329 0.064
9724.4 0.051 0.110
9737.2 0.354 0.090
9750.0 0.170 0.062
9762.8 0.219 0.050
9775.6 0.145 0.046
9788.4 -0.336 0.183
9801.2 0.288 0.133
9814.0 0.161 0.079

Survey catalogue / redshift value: 0.15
